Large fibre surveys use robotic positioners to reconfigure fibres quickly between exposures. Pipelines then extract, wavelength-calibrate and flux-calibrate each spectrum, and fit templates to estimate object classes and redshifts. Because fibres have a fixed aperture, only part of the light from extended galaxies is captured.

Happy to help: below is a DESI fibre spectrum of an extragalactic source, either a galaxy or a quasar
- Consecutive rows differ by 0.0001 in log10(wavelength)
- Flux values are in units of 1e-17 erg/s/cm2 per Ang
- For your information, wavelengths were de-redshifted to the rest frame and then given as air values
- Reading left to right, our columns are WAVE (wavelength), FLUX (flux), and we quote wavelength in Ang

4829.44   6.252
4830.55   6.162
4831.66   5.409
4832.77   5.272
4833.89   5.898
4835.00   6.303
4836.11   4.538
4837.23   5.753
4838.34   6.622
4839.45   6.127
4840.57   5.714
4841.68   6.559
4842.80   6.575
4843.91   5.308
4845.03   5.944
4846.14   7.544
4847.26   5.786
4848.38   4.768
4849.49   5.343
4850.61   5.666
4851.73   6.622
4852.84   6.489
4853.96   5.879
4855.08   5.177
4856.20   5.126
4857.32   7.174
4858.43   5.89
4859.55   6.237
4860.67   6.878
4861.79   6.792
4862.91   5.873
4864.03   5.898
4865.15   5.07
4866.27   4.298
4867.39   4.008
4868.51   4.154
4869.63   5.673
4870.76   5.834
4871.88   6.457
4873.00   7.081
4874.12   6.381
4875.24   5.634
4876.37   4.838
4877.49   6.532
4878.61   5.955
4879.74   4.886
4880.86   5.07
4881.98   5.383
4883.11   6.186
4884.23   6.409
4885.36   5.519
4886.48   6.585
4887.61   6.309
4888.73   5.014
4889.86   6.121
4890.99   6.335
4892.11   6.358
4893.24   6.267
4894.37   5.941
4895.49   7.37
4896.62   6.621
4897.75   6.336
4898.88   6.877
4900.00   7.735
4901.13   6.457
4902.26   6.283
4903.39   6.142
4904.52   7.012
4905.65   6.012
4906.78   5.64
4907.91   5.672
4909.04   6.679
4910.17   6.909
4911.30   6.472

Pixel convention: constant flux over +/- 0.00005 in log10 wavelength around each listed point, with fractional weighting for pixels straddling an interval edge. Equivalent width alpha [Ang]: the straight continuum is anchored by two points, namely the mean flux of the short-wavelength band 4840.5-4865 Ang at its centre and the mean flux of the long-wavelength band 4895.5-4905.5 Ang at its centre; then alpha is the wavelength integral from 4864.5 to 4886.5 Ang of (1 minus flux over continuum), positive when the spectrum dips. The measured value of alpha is 2.7 Ang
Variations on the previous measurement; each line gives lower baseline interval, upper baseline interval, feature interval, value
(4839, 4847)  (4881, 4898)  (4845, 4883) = 2.58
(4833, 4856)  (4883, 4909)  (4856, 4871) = 1.02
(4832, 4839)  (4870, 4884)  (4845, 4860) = -0.49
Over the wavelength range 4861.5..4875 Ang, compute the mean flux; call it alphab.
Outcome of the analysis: 5.6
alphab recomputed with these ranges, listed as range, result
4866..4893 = 5.73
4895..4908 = 6.54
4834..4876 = 5.87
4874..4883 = 5.57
